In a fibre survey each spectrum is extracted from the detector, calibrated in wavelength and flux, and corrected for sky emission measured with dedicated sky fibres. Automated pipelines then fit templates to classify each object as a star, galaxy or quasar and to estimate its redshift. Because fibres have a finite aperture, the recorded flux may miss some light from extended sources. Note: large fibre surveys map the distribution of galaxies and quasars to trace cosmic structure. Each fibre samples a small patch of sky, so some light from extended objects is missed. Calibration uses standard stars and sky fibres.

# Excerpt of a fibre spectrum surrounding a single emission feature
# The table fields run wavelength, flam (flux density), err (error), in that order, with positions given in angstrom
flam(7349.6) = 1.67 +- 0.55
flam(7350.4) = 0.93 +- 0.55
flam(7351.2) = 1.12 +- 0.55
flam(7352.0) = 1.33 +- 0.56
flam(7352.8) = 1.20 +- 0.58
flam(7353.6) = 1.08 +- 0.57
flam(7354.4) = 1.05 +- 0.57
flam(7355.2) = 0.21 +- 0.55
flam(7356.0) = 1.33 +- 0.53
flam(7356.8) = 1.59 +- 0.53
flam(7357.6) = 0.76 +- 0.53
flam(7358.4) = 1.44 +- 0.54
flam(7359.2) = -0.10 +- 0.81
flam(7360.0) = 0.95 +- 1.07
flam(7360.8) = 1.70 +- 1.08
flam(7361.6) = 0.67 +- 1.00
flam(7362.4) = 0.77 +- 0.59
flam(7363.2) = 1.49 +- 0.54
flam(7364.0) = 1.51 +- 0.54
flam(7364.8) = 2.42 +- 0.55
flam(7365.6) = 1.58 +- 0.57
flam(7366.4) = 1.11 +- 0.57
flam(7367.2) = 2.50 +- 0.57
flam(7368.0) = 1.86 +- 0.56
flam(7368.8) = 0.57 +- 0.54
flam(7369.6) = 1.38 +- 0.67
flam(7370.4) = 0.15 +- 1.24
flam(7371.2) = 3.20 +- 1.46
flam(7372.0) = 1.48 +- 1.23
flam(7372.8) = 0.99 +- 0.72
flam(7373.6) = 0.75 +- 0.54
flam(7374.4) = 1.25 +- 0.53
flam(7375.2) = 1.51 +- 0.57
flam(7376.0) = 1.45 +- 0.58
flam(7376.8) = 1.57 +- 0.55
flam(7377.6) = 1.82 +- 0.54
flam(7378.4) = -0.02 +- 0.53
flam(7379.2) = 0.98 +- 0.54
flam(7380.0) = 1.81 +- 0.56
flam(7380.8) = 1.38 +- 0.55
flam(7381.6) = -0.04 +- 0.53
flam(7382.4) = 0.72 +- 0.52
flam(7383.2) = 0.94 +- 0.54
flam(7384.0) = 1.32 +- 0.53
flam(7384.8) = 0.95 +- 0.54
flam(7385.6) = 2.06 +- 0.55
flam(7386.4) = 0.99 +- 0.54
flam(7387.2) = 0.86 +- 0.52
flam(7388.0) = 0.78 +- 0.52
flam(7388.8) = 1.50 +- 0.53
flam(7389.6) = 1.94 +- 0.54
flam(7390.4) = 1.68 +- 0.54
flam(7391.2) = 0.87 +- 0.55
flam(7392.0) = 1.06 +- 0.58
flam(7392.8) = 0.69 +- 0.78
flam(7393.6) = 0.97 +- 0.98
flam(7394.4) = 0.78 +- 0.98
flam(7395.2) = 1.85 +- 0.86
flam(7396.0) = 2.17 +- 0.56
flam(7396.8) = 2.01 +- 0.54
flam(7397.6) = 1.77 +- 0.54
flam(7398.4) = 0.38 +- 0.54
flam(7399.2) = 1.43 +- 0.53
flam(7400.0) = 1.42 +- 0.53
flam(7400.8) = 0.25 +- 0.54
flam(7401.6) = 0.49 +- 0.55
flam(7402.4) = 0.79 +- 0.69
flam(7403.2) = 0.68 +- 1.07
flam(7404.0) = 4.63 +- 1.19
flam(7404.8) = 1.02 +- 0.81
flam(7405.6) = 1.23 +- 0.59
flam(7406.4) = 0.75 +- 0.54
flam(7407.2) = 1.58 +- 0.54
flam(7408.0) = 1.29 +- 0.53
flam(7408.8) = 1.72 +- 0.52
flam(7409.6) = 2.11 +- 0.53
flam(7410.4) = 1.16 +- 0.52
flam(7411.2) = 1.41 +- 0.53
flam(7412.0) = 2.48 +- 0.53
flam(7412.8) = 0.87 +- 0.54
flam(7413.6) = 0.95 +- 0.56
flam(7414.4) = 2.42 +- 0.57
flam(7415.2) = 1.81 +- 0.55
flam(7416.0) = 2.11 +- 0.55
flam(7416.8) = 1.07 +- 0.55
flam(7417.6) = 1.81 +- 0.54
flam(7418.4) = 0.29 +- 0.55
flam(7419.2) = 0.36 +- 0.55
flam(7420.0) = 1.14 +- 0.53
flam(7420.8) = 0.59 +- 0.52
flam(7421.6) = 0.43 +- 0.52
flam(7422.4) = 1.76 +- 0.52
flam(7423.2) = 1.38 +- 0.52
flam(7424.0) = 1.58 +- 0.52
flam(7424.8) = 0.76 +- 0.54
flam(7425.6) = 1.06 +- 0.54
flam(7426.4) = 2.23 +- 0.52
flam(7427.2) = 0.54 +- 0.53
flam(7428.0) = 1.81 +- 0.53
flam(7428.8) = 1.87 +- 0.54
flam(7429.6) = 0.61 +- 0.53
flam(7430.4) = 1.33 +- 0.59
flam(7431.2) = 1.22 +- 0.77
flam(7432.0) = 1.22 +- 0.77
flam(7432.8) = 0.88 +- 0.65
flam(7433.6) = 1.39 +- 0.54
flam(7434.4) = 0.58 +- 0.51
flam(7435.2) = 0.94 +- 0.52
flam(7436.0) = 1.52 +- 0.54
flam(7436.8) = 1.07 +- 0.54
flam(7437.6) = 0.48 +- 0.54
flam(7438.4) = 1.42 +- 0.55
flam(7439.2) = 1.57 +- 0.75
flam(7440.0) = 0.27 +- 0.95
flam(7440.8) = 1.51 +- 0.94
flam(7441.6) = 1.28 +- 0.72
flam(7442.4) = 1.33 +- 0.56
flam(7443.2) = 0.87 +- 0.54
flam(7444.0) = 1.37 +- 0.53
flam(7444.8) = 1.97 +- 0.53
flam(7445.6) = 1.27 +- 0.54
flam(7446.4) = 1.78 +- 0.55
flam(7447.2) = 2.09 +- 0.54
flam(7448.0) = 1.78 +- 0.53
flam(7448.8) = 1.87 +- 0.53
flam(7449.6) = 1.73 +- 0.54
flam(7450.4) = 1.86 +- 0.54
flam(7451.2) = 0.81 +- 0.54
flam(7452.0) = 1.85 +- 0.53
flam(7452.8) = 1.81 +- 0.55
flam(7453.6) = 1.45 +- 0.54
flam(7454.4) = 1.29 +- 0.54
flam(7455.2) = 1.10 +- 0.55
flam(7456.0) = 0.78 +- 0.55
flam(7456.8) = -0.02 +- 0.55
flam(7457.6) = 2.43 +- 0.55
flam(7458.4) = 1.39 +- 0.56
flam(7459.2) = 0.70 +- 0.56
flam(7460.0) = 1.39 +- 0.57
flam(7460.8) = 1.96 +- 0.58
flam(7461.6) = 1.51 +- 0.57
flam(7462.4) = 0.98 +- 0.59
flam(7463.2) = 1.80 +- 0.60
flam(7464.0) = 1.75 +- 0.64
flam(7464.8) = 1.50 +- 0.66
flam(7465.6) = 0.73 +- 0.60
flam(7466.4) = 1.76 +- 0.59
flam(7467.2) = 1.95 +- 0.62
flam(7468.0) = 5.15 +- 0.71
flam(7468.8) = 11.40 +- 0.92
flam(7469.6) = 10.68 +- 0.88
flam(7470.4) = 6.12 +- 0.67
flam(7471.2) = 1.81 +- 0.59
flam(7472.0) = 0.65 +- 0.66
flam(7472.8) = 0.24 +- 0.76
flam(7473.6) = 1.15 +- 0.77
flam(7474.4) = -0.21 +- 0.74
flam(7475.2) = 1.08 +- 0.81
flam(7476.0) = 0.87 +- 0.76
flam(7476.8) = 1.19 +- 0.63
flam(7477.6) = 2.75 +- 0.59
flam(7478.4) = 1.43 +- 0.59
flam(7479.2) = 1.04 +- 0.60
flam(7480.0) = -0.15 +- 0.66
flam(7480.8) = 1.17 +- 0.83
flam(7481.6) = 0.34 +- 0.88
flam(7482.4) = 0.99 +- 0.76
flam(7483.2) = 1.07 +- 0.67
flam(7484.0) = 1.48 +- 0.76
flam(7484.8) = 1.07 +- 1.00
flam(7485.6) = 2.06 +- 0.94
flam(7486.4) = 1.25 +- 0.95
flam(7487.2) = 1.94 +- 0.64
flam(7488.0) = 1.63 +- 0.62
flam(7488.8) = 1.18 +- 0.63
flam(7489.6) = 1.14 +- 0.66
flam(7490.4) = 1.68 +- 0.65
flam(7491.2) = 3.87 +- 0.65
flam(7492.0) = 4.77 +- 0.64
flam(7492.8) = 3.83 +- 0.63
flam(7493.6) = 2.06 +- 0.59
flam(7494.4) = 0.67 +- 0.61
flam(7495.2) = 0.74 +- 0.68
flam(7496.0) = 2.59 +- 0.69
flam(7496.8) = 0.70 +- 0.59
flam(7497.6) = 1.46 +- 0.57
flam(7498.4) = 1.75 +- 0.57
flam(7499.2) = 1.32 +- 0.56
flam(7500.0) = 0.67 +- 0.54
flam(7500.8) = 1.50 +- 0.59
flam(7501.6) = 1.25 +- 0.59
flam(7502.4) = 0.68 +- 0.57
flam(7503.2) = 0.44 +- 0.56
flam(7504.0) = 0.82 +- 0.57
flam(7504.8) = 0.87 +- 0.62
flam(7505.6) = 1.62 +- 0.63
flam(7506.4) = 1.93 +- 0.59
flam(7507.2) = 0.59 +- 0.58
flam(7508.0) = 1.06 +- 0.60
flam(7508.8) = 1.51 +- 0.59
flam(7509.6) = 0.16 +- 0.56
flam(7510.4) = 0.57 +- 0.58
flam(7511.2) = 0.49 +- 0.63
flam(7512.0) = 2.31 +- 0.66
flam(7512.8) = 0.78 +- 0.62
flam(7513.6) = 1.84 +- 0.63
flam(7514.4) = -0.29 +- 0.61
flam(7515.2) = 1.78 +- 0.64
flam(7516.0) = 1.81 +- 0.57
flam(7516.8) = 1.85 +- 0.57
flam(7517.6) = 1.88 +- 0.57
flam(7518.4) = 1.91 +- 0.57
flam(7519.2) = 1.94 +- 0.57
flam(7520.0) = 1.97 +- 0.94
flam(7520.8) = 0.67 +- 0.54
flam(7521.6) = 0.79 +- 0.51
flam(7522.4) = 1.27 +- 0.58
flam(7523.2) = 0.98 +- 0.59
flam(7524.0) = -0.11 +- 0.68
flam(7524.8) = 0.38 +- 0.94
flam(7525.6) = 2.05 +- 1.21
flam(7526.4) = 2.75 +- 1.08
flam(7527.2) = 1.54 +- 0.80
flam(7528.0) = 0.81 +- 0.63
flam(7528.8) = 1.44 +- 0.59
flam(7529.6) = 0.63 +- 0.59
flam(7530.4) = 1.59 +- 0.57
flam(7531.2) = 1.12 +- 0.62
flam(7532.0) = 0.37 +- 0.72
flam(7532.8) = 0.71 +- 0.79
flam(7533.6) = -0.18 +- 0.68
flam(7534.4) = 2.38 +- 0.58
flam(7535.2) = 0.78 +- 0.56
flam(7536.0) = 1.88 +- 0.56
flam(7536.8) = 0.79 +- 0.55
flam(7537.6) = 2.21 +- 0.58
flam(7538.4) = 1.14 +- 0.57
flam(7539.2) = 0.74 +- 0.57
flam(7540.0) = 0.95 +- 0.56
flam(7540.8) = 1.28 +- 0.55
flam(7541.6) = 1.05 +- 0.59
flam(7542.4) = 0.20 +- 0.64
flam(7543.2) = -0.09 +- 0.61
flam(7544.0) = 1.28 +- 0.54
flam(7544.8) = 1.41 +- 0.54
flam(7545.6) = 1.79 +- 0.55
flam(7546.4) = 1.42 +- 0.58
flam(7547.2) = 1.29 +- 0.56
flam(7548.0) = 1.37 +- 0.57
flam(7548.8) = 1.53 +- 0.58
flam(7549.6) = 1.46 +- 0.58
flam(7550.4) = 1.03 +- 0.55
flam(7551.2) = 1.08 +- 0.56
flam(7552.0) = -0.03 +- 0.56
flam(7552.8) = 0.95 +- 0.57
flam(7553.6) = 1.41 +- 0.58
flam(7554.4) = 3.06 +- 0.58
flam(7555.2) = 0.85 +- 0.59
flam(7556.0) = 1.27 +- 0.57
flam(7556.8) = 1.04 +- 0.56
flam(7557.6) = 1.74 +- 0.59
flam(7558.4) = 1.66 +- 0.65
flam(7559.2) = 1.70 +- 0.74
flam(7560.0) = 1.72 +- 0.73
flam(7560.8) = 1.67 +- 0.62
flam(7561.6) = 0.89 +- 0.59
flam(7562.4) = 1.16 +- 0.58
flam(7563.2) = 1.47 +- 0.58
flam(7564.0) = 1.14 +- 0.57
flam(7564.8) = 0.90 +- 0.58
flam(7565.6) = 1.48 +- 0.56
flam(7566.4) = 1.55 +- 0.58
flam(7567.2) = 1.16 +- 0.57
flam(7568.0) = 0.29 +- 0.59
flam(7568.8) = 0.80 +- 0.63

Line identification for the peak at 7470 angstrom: H-alpha 6563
